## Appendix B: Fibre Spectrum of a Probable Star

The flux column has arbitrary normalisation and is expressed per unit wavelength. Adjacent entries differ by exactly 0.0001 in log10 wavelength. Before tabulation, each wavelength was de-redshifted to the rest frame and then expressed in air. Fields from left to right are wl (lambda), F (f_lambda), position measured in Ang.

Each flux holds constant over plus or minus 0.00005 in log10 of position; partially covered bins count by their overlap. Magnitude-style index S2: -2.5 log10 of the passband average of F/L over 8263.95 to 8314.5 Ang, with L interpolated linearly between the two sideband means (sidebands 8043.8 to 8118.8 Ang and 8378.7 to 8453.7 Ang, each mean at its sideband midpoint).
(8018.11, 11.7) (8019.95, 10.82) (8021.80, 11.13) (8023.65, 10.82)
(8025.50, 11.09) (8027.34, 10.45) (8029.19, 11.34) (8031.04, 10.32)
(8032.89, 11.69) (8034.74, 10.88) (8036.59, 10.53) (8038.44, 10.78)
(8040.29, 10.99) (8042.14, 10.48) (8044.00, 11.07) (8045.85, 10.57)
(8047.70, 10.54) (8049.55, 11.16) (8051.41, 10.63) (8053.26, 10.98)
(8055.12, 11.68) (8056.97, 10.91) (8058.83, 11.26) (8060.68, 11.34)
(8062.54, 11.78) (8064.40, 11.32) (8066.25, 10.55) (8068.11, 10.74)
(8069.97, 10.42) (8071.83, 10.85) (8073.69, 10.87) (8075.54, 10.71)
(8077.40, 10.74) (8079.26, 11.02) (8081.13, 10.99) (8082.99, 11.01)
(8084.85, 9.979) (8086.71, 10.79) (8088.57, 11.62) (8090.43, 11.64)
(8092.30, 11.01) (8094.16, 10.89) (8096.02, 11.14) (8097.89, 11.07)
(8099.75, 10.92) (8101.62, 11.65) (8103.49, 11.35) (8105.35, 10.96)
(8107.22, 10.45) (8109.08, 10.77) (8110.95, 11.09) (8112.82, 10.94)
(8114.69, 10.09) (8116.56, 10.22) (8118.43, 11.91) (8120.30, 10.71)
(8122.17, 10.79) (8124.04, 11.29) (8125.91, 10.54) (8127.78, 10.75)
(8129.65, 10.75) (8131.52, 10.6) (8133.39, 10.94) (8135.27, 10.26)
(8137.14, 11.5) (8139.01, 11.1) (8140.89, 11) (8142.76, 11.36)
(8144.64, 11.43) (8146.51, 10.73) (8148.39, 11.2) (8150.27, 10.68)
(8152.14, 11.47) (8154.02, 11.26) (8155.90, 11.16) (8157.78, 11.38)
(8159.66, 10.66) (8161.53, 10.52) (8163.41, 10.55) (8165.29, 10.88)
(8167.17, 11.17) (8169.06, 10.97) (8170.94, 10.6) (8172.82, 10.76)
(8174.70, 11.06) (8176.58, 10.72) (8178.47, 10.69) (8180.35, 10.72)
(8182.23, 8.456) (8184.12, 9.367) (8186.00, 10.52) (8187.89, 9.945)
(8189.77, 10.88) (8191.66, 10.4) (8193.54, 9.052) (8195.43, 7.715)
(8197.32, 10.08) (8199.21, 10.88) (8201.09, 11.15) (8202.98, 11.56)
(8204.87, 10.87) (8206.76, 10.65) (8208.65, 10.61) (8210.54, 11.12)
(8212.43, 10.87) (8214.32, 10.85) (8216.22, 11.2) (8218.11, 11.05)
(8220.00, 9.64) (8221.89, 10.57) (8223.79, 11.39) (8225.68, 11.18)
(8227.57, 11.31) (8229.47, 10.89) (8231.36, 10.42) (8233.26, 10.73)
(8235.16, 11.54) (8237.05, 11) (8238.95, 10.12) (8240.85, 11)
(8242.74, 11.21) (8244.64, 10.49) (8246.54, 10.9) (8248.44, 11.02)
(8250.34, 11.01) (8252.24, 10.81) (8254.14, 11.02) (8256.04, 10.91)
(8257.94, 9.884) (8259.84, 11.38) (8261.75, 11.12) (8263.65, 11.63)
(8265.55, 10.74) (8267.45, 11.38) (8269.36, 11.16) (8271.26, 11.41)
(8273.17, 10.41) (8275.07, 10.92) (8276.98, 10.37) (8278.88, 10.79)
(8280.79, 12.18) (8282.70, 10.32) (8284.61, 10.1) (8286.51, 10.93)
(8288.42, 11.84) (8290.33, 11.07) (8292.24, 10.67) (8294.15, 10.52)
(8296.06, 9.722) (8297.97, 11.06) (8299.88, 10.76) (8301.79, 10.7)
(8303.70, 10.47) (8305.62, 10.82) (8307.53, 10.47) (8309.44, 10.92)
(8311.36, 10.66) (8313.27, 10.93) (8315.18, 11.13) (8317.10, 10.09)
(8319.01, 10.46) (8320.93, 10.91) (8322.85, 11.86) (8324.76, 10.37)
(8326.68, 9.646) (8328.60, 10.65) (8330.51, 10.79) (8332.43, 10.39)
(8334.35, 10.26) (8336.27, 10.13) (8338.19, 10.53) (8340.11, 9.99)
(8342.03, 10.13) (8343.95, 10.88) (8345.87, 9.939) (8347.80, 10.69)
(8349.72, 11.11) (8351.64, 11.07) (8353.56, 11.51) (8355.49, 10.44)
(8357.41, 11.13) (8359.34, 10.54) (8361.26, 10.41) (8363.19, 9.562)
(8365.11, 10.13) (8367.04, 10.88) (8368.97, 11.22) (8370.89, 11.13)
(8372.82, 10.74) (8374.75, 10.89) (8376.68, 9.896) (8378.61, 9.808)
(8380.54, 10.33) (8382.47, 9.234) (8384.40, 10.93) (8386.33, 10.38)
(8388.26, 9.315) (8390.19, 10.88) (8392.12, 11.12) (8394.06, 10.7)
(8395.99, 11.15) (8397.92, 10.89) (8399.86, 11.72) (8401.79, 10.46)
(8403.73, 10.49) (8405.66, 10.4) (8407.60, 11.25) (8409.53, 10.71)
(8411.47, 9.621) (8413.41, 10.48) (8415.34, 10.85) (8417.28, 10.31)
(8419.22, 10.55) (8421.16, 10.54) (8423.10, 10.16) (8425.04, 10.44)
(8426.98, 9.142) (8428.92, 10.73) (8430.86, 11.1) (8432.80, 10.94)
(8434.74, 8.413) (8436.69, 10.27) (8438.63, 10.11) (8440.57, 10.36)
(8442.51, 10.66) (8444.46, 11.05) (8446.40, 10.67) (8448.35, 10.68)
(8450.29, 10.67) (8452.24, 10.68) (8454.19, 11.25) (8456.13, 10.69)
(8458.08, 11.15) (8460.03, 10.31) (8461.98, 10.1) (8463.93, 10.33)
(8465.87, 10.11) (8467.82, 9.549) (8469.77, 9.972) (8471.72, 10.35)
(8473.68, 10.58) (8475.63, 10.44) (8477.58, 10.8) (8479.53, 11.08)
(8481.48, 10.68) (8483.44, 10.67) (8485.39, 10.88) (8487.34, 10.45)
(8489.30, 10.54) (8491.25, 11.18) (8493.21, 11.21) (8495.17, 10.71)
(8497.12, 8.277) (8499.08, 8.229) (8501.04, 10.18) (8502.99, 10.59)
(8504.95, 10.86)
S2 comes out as -0.017 mag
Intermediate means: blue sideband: 11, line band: 10.8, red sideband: 10.5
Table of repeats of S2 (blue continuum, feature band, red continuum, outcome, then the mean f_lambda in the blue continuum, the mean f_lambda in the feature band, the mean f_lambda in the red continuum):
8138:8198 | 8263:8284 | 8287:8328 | -0.03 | 10.6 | 11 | 10.7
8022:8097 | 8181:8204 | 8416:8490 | 0.08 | 10.9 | 10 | 10.5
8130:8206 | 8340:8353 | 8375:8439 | -0.01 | 10.7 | 10.6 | 10.4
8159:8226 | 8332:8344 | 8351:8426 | 0.03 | 10.5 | 10.3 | 10.6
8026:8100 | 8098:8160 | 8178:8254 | -0.02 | 10.9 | 11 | 10.6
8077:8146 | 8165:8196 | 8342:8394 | 0.06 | 11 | 10.2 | 10.5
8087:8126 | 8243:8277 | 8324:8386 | -0.03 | 11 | 10.9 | 10.5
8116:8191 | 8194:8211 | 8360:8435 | 0.03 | 10.8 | 10.5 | 10.5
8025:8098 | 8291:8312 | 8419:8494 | 0.01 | 10.9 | 10.6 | 10.5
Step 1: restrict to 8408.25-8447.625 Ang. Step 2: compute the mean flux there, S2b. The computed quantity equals 10.4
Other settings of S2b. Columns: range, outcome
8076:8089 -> 10.8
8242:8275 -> 11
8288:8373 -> 10.6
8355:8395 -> 10.5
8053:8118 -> 11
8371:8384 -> 10.2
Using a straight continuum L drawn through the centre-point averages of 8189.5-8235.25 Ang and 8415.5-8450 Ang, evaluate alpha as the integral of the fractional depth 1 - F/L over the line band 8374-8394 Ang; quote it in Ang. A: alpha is 0.3 Ang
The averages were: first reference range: 10.6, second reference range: 10.4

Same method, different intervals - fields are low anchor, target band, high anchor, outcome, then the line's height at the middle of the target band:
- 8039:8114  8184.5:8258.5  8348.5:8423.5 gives 0.8 Ang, 10.8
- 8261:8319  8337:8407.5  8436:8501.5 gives 0.5 Ang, 10.7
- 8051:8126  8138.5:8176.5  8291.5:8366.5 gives -0.5 Ang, 10.9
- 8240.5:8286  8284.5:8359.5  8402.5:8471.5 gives 0.6 Ang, 10.8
